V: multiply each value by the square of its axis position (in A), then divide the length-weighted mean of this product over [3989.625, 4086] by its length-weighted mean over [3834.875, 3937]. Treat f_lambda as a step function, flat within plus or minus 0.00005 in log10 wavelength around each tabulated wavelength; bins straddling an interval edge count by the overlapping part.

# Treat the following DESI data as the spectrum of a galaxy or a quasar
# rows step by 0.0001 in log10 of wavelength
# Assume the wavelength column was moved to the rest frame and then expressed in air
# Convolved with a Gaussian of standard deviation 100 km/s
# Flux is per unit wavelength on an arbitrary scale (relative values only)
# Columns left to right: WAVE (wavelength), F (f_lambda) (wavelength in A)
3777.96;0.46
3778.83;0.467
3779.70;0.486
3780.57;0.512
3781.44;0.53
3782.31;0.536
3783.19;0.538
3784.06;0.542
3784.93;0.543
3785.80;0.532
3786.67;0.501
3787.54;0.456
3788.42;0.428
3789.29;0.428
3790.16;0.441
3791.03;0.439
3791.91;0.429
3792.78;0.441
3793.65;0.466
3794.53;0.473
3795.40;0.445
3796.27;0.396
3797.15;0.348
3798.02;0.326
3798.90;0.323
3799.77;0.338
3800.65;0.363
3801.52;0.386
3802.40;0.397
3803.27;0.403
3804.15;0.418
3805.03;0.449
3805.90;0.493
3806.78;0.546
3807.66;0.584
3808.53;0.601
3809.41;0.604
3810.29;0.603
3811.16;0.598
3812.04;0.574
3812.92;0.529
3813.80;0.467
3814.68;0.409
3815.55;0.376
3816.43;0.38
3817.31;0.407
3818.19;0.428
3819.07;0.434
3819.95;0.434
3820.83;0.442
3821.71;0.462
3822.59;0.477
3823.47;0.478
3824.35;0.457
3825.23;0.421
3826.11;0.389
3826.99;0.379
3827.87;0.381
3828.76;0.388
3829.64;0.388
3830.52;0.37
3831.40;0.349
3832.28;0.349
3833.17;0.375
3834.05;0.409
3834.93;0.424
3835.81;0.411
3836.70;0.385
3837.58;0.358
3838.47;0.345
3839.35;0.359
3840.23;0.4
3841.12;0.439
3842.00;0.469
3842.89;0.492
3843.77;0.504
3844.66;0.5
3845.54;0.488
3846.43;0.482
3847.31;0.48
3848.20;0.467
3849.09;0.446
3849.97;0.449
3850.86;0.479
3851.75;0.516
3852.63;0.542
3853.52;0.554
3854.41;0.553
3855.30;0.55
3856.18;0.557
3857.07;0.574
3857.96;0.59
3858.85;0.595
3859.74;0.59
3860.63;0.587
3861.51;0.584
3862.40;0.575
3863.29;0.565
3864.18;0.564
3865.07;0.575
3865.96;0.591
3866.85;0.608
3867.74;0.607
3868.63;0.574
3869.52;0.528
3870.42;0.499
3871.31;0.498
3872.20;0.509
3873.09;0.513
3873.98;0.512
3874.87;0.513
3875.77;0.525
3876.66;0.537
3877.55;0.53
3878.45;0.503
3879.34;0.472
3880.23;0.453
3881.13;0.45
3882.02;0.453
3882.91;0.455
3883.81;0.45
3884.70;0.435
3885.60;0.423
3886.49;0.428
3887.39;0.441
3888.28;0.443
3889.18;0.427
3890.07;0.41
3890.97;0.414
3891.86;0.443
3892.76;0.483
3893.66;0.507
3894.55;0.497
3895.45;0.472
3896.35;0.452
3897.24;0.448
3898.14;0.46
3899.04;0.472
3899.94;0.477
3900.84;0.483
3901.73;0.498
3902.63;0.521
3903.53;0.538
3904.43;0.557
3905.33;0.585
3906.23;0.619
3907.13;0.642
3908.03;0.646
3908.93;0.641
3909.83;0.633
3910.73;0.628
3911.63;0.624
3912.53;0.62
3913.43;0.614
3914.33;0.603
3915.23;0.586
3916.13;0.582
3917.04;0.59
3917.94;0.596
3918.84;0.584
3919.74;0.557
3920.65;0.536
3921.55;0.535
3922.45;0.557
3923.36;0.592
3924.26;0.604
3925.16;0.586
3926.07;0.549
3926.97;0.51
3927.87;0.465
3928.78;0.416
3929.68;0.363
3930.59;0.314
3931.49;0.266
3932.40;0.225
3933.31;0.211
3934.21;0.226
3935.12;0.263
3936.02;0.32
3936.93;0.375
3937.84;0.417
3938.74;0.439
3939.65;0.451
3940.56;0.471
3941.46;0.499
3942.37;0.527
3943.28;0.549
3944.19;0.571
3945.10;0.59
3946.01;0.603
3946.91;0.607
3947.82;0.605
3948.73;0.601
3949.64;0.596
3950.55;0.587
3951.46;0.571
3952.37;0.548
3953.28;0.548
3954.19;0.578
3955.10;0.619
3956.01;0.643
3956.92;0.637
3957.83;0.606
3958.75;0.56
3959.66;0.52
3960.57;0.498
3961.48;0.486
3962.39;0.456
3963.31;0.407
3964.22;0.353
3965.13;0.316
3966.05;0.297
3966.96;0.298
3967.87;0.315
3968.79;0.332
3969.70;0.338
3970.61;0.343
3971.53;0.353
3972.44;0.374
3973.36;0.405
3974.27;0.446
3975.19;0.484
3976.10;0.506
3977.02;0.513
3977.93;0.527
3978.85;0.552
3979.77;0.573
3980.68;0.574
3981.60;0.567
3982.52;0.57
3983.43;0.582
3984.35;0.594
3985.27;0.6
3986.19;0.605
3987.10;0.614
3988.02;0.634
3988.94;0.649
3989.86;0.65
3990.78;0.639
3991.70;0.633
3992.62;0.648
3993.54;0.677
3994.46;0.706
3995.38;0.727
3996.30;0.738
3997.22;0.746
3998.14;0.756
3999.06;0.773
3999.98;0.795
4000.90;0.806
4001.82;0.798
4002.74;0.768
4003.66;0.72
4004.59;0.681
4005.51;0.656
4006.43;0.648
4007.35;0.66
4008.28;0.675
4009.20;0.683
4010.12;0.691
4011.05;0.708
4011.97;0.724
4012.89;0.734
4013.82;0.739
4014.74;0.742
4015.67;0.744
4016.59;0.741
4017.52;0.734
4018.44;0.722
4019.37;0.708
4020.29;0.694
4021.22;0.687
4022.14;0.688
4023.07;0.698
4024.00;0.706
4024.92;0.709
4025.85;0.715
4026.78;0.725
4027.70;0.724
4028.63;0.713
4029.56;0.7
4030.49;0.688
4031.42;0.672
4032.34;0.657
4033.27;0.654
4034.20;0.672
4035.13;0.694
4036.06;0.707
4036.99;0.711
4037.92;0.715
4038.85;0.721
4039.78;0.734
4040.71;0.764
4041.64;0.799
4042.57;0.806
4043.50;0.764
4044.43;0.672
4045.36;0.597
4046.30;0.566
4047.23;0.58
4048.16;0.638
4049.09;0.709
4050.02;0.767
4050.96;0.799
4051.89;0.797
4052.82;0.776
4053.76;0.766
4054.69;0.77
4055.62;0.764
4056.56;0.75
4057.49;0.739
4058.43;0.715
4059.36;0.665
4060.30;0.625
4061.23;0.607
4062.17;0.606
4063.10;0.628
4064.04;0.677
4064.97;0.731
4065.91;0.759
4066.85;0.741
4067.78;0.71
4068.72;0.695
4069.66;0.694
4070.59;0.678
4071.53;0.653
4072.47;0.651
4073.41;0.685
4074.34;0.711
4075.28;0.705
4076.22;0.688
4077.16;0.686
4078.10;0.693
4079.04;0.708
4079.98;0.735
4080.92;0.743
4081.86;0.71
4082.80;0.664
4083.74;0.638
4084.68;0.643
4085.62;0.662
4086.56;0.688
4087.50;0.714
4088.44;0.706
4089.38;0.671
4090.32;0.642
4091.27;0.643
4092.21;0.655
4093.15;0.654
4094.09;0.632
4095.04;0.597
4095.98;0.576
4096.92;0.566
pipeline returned 1.53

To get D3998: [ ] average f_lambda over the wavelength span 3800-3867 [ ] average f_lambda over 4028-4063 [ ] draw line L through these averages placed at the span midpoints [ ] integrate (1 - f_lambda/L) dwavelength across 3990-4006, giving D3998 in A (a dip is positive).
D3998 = -1.7 A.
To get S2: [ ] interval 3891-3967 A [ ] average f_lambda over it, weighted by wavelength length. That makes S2 0.508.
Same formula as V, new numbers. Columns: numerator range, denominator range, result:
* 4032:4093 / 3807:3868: 1.62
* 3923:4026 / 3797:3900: 1.28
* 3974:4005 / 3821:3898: 1.44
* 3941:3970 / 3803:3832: 1.19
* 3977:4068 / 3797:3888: 1.60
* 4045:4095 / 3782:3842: 1.79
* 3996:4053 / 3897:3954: 1.45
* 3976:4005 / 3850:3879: 1.28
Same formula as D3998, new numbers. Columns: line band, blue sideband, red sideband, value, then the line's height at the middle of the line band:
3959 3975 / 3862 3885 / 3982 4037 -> 6.3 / 0.639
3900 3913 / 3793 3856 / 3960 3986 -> -3.9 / 0.45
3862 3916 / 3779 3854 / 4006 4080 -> 1.1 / 0.531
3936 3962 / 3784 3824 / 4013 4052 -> 3.1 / 0.616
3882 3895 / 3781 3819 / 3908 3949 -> 1.2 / 0.492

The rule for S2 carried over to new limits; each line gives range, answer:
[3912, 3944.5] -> 0.477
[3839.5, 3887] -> 0.513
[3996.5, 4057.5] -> 0.718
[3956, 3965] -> 0.503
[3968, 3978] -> 0.413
